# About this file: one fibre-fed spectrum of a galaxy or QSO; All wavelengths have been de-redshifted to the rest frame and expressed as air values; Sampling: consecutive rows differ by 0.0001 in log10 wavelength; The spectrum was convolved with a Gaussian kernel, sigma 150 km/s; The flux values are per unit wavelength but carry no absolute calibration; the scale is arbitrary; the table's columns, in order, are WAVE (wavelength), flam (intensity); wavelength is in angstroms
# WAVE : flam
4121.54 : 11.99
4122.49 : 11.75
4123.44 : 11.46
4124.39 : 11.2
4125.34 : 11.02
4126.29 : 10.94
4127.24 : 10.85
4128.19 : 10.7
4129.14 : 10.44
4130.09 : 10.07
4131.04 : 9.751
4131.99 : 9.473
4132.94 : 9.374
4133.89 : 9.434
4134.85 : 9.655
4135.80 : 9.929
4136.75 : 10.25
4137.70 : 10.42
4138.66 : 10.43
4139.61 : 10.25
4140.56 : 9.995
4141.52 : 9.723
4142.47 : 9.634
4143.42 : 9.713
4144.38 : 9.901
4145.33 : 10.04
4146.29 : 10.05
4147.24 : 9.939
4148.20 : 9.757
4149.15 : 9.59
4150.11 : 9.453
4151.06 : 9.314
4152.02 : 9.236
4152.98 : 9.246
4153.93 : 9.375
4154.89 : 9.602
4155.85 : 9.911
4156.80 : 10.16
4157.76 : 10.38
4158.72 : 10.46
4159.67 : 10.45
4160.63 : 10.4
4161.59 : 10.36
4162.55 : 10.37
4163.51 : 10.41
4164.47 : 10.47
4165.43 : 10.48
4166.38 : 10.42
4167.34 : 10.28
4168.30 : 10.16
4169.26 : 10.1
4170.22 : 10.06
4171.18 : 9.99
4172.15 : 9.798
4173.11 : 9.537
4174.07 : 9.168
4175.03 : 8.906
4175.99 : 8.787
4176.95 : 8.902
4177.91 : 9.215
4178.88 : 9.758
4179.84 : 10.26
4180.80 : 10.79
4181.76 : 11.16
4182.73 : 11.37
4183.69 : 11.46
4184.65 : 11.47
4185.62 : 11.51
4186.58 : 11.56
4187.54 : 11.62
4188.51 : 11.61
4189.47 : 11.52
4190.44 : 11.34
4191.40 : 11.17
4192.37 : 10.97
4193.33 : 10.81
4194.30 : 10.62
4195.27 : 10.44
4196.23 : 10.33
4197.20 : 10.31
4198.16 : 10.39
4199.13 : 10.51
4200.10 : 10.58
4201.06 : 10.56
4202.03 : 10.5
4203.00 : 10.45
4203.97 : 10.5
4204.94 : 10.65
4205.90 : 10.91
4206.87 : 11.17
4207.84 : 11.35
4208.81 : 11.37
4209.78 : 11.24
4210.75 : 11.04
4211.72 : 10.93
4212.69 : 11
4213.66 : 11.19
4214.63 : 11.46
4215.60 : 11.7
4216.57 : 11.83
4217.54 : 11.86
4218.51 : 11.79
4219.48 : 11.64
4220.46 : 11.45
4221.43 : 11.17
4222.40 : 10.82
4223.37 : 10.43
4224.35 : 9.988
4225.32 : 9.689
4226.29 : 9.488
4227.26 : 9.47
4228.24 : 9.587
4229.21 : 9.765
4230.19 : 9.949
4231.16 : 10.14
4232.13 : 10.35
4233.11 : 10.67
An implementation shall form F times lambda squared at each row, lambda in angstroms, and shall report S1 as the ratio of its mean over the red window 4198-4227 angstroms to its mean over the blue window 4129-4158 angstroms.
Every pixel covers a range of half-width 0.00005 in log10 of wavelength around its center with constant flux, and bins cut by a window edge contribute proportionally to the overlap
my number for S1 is 1.2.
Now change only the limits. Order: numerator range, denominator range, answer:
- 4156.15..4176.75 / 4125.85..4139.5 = 1.01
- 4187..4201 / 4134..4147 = 1.12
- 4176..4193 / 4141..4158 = 1.14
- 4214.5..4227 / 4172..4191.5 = 1.06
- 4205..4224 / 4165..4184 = 1.15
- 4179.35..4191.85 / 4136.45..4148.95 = 1.15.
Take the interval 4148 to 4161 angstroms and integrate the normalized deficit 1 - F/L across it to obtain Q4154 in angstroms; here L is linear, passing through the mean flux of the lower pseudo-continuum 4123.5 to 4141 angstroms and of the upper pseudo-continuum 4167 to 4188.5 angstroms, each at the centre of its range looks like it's 0.6 angstroms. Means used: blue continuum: 10.3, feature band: 9.81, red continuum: 10.3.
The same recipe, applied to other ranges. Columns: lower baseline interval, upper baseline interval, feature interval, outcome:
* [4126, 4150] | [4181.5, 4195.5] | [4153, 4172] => 0.8 angstroms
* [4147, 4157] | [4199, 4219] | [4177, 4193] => -0.8 angstroms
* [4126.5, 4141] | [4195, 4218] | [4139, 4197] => 1.4 angstroms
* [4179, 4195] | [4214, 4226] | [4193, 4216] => 0.6 angstroms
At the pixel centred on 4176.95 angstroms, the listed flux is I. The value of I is 8.902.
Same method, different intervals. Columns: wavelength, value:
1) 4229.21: 9.765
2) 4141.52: 9.723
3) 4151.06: 9.314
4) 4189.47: 11.52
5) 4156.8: 10.16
